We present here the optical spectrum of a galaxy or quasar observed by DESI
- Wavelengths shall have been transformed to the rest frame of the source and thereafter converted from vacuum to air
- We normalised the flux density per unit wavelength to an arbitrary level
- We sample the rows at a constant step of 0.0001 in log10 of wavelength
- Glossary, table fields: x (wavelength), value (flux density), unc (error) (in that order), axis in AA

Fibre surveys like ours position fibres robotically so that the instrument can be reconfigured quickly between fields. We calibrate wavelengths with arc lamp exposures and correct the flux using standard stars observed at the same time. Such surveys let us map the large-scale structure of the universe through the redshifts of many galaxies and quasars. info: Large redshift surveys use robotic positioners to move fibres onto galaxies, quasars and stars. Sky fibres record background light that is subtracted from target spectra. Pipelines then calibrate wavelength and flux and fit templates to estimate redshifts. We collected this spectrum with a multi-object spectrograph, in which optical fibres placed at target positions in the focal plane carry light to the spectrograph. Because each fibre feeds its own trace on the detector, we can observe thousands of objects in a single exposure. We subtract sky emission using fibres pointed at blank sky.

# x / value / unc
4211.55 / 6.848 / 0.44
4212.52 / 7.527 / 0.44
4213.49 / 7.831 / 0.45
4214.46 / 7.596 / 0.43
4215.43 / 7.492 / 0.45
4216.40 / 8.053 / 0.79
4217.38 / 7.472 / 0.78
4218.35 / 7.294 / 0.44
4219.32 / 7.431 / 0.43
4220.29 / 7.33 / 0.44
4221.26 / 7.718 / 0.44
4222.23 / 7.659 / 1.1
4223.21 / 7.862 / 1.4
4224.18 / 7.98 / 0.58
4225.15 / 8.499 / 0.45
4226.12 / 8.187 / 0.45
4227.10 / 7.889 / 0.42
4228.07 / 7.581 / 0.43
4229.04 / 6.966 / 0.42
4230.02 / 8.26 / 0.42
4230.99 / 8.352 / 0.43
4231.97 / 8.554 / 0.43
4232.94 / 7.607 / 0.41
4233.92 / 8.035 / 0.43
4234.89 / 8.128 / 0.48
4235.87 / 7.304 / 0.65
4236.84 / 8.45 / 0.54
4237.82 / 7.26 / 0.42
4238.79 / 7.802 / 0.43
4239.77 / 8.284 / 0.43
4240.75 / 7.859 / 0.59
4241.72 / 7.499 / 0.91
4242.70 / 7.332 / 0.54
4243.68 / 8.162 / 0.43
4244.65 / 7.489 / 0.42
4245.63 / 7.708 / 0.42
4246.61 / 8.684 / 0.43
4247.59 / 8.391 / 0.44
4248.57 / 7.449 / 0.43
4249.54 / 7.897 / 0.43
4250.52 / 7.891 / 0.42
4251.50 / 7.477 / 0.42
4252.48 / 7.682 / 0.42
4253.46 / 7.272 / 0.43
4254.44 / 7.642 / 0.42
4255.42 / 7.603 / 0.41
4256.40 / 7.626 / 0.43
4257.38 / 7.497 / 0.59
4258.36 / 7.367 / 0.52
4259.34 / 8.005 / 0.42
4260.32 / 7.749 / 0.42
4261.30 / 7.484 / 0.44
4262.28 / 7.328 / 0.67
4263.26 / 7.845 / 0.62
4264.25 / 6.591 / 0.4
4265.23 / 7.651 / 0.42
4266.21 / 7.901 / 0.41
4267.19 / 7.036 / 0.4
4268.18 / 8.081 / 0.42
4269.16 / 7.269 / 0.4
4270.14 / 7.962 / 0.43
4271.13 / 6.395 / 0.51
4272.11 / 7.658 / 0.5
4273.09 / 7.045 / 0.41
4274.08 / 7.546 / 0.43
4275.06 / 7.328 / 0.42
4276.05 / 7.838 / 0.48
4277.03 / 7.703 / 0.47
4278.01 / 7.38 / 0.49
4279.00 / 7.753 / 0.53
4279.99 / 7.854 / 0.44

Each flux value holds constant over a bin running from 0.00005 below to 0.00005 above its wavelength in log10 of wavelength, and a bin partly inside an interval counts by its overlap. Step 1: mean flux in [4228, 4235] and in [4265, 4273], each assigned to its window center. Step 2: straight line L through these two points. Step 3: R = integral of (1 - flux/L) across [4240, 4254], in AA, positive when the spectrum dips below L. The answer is -0.1 AA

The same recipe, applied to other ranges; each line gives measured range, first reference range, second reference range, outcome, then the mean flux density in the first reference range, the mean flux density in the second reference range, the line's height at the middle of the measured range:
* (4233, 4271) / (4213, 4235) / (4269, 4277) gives -0.5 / 7.81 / 7.4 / 7.58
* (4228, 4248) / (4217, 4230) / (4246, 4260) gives -0.4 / 7.71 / 7.75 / 7.73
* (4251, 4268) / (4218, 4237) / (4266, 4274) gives 0.0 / 7.85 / 7.4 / 7.51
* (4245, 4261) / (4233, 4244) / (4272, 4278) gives -0.1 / 7.81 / 7.51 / 7.69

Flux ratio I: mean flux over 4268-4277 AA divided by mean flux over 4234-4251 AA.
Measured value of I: 0.9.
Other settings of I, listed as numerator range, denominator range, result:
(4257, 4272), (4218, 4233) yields 0.95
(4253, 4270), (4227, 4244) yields 0.96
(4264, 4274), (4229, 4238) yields 0.93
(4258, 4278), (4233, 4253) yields 0.96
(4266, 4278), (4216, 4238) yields 0.95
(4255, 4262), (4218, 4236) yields 0.97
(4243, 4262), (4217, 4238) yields 0.99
